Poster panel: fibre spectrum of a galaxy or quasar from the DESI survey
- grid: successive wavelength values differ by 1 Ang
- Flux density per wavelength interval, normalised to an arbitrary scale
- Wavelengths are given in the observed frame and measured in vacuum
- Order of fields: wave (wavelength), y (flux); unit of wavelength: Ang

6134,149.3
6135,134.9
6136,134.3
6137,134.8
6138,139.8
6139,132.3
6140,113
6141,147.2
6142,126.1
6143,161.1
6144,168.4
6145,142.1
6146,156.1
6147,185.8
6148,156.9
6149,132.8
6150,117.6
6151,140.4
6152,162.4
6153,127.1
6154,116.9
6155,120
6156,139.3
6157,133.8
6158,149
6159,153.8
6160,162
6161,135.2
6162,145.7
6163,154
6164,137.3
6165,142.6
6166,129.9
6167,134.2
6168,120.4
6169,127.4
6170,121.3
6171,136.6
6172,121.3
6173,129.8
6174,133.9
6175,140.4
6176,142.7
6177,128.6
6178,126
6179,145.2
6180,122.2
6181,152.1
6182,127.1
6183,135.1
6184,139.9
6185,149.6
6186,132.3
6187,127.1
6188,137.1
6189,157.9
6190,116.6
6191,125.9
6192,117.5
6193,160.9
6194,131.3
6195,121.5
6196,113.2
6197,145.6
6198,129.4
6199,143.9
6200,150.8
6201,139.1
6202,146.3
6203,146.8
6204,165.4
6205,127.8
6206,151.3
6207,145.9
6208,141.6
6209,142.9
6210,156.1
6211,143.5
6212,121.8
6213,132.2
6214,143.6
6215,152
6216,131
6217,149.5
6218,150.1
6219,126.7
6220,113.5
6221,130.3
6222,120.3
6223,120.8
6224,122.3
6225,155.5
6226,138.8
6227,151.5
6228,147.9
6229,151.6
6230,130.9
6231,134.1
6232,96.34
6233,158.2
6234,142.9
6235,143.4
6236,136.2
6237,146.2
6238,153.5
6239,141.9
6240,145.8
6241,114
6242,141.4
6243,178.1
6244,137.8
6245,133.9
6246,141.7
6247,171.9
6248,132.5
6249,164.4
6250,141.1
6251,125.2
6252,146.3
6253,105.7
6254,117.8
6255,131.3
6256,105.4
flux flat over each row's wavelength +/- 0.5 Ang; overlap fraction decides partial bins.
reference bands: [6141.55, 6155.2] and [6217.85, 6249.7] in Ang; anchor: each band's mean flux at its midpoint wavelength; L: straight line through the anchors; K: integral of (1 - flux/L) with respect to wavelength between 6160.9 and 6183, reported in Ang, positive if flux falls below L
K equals 1.4 Ang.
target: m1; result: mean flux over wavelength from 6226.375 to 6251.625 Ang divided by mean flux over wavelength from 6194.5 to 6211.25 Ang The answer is 1.0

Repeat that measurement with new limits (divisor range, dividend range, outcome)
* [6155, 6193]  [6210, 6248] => 1.02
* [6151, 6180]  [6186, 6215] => 1.02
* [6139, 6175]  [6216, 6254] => 0.99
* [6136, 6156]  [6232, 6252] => 1.02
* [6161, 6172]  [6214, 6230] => 1.02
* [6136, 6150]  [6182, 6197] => 0.92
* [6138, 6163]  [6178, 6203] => 0.95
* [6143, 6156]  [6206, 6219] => 0.99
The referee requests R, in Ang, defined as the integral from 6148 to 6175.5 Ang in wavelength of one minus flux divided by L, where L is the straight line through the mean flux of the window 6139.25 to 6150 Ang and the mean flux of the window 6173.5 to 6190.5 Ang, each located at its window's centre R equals 1.1 Ang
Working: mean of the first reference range 147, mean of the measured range 136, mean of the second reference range 136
